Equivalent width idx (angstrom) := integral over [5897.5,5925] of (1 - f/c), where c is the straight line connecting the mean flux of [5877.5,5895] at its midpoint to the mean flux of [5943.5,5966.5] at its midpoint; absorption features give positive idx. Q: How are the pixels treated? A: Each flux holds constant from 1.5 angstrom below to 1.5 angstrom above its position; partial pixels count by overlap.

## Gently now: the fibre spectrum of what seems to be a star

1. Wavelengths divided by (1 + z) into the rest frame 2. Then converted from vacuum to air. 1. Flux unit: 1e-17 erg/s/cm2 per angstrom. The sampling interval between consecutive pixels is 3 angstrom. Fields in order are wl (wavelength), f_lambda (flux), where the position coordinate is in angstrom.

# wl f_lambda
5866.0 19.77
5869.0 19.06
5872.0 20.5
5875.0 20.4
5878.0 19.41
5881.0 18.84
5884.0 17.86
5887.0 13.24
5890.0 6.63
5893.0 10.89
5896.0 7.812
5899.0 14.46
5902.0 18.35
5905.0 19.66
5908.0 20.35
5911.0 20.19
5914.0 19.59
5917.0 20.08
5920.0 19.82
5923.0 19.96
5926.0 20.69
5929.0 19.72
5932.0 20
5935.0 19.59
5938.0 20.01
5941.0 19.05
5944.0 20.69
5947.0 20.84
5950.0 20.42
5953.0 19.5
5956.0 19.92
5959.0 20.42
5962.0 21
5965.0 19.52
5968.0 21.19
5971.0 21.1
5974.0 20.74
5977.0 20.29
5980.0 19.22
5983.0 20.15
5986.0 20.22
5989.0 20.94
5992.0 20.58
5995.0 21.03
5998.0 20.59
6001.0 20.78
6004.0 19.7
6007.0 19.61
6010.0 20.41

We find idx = -4.9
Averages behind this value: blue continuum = 14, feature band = 19.2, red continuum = 20.3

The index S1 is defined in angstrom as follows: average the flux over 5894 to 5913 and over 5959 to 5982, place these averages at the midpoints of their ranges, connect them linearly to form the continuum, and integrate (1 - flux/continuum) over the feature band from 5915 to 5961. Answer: -3.6 angstrom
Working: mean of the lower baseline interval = 16.7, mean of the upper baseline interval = 20.4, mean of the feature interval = 20.1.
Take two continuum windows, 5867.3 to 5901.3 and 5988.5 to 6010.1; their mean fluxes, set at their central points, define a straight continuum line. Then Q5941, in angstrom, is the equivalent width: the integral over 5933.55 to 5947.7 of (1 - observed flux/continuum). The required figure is -1.6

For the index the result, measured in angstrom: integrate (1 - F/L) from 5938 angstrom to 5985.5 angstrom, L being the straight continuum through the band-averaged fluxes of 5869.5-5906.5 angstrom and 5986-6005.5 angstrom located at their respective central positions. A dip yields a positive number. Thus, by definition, -3.1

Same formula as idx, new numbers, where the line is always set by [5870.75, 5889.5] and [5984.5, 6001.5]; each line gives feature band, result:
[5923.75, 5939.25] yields -0.8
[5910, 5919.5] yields -0.7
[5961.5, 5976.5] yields -0.5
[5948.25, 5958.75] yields -0.2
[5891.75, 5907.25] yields 3.1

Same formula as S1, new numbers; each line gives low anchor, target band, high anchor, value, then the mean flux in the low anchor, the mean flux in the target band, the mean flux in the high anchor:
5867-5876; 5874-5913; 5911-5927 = 7.8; 20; 16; 20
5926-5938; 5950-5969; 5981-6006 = -0.1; 19.9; 20.2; 20.5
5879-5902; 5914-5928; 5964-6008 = -4.0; 13.3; 20.1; 20.4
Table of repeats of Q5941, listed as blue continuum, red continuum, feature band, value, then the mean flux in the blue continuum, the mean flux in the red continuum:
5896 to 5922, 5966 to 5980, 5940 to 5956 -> -0.3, 18.4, 20.6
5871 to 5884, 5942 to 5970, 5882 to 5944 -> 7.6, 19.5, 20.4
